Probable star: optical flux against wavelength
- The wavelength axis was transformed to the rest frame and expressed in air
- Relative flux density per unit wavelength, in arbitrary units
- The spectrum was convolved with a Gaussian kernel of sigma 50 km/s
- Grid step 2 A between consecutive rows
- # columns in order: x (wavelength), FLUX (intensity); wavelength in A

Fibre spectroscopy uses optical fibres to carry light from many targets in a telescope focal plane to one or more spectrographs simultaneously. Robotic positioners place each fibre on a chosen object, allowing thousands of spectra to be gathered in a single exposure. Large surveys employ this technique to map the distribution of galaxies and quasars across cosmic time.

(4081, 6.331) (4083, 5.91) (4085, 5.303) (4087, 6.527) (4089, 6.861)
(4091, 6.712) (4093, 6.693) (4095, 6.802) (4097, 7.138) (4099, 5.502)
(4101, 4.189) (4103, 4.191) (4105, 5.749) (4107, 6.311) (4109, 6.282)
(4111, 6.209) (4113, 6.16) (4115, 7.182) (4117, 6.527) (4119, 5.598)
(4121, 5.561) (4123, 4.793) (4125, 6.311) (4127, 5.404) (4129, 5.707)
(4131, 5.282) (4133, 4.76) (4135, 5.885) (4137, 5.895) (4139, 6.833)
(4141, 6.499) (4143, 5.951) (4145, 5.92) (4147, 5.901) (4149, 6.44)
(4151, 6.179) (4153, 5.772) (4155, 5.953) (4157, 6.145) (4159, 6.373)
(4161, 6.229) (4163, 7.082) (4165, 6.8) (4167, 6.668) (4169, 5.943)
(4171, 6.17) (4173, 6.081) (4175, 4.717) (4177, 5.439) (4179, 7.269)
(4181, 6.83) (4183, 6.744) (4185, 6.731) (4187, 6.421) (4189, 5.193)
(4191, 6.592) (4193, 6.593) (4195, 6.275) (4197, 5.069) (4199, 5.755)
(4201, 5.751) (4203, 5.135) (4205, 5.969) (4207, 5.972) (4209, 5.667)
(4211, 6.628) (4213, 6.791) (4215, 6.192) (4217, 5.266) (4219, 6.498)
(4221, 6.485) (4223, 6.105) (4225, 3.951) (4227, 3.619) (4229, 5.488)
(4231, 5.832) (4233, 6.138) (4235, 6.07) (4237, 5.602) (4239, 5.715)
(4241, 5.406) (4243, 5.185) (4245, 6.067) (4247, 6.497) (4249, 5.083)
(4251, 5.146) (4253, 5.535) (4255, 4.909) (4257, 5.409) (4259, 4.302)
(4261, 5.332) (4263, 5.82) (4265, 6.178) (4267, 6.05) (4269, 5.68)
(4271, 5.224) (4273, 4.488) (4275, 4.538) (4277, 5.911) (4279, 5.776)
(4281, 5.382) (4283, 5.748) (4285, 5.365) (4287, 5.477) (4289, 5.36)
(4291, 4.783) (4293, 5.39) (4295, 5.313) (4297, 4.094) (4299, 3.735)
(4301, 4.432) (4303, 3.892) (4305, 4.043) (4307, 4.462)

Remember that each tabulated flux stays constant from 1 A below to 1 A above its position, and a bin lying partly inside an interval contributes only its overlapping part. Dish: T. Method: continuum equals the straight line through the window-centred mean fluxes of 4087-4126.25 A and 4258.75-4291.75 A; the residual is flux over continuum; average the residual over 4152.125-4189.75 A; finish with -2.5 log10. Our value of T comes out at -0.08 mag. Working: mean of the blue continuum 6.05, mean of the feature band 6.25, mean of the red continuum 5.41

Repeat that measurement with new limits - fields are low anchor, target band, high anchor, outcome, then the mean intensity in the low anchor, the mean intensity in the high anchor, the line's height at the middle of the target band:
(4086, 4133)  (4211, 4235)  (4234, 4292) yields -0.03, 5.96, 5.45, 5.58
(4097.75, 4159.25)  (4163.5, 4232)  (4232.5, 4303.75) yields -0.07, 5.85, 5.31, 5.58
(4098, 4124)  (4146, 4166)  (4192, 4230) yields -0.10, 5.71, 5.75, 5.73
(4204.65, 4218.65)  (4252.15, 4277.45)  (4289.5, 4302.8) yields -0.03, 6.09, 4.61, 5.16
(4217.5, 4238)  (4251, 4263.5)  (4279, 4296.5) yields 0.06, 5.57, 5.34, 5.46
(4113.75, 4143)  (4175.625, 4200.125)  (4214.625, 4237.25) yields -0.09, 5.88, 5.59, 5.7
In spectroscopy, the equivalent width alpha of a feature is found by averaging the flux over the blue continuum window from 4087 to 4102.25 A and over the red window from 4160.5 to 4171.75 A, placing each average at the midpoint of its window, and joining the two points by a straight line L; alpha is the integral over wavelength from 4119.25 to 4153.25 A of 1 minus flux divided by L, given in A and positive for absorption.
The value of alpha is 3.0 A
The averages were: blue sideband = 6.25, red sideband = 6.5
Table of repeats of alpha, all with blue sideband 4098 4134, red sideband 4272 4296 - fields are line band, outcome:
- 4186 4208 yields -1.63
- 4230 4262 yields -0.82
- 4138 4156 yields -1.85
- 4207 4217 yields -1.34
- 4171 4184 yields -1.55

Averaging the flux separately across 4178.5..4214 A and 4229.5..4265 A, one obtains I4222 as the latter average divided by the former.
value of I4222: 0.9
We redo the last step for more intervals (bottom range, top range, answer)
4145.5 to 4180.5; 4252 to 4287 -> 0.87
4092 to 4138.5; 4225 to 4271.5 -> 0.93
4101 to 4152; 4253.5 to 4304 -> 0.88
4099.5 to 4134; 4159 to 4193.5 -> 1.12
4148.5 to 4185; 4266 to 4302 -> 0.82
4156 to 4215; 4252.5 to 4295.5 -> 0.87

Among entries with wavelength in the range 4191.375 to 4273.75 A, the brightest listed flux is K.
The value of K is 6.791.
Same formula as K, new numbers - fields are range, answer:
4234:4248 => 6.497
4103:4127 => 7.182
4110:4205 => 7.269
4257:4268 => 6.178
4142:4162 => 6.44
